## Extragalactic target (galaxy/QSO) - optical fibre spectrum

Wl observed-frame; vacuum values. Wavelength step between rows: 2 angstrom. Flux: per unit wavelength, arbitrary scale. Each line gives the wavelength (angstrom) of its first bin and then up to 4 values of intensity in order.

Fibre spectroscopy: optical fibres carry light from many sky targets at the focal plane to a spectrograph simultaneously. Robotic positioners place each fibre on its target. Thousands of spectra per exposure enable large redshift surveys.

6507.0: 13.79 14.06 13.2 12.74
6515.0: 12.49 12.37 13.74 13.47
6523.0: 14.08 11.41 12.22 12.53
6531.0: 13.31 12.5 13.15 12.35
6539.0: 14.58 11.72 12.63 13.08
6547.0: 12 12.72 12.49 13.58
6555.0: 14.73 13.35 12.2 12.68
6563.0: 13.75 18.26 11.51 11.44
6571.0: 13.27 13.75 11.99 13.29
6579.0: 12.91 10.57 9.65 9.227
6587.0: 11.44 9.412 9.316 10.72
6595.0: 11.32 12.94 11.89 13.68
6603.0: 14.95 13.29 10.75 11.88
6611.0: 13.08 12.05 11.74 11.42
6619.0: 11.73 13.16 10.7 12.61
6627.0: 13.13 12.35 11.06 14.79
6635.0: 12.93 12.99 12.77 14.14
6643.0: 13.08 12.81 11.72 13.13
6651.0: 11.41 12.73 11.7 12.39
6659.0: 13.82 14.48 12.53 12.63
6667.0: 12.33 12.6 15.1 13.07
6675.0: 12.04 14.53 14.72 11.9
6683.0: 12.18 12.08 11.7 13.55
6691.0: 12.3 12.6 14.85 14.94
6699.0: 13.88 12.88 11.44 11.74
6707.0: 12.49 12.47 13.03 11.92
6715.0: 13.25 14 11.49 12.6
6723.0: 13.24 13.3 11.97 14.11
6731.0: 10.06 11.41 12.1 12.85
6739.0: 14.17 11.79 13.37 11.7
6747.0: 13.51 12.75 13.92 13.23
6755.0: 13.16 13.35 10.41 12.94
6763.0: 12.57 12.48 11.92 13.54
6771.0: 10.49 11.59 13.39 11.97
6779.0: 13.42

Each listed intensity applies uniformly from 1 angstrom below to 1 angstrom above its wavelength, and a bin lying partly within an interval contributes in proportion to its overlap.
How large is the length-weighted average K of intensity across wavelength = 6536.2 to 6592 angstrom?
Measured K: 12.4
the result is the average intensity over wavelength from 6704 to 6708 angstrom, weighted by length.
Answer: 12.1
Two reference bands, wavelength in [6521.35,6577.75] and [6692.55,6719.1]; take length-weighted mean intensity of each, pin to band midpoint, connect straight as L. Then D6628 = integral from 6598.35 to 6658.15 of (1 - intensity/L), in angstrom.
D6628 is 2.1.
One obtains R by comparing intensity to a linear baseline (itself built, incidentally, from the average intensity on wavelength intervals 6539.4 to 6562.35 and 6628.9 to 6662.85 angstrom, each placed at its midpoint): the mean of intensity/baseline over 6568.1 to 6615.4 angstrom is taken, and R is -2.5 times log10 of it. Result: 0.09 mag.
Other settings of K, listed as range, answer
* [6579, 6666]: 12.2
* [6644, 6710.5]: 12.9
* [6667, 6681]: 13.5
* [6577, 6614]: 11.7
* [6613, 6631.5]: 12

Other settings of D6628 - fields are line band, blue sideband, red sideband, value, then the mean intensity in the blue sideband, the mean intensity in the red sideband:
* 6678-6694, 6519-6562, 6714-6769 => 0.1 angstrom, 12.9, 12.7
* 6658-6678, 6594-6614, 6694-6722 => -0.8 angstrom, 12.6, 12.9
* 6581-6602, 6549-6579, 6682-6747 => 3.5 angstrom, 13.3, 12.7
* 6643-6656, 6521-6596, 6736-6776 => 0.2 angstrom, 12.4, 12.7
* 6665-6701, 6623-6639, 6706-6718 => -1.0 angstrom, 12.7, 12.9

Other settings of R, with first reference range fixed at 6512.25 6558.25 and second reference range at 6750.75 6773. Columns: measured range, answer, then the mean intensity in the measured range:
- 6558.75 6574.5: -0.042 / 13.4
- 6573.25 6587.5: 0.126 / 11.4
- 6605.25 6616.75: 0.071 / 12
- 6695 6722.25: -0.025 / 12.9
